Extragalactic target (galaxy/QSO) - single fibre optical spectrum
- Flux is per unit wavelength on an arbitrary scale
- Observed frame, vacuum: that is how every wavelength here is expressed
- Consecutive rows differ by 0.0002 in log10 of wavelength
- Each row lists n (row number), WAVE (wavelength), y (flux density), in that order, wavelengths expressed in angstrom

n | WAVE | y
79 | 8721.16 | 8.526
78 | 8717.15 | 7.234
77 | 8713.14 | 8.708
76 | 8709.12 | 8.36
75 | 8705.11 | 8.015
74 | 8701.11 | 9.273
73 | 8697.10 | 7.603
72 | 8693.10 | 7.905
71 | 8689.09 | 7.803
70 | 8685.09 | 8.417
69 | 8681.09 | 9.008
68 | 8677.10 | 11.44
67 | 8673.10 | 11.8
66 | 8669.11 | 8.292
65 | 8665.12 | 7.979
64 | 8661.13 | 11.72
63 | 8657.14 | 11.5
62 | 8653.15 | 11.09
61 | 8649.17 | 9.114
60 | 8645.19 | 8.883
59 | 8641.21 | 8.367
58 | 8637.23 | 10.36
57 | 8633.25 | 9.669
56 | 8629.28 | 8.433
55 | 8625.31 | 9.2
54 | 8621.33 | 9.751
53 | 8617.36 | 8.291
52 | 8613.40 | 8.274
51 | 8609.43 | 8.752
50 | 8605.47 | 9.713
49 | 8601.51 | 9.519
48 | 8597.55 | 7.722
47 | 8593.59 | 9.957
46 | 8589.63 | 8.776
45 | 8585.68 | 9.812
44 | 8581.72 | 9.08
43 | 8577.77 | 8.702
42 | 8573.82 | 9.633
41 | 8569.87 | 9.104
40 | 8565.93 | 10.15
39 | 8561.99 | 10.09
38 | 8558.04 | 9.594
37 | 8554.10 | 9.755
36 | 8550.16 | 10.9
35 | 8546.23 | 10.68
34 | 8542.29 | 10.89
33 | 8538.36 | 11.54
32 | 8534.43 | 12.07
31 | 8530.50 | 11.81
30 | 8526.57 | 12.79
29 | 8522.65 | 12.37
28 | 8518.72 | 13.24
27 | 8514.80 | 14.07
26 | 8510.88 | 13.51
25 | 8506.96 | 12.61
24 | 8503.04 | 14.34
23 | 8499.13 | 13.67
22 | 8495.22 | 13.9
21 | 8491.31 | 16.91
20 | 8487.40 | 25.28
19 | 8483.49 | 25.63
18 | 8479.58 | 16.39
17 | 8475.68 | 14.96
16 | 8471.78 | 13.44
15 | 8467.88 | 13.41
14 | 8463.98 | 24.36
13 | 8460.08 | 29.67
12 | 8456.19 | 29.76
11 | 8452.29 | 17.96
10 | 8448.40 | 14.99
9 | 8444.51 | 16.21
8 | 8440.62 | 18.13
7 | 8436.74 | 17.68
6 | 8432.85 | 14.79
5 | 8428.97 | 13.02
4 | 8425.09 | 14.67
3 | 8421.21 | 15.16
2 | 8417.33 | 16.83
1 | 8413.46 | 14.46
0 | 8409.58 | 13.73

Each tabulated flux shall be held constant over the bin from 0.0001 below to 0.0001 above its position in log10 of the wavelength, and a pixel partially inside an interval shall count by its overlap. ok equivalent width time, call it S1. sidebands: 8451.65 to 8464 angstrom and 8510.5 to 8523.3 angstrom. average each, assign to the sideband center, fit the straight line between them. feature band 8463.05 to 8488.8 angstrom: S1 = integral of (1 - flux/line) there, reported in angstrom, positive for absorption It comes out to 3.9 angstrom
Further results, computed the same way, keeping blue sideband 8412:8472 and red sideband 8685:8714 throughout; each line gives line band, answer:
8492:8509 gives 2.0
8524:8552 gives 5.4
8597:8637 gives 8.0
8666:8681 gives -1.5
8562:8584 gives 6.1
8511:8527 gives 2.0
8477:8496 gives -4.1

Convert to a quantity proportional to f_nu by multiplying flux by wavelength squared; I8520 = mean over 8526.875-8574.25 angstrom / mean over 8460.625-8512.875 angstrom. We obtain 0.6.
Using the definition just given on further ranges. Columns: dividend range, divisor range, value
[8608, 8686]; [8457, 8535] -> 0.60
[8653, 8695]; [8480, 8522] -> 0.62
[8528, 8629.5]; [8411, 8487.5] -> 0.55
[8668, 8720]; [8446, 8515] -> 0.51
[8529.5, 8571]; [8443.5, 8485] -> 0.55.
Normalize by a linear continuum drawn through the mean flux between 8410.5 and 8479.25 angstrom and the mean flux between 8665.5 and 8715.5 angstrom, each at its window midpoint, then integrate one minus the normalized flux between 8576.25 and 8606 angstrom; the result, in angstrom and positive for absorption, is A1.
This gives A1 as 7.7 angstrom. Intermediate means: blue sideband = 17.5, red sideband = 8.84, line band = 9.14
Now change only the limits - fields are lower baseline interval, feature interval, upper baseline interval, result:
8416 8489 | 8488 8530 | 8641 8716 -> 5.7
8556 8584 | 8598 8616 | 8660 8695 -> 1.0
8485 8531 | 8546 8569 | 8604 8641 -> 4.1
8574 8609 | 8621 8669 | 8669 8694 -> -1.7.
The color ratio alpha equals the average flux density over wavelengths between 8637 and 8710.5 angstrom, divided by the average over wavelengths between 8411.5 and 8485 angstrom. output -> 0.5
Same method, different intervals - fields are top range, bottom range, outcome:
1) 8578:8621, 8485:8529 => 0.61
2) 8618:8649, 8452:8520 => 0.51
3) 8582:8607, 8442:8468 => 0.43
